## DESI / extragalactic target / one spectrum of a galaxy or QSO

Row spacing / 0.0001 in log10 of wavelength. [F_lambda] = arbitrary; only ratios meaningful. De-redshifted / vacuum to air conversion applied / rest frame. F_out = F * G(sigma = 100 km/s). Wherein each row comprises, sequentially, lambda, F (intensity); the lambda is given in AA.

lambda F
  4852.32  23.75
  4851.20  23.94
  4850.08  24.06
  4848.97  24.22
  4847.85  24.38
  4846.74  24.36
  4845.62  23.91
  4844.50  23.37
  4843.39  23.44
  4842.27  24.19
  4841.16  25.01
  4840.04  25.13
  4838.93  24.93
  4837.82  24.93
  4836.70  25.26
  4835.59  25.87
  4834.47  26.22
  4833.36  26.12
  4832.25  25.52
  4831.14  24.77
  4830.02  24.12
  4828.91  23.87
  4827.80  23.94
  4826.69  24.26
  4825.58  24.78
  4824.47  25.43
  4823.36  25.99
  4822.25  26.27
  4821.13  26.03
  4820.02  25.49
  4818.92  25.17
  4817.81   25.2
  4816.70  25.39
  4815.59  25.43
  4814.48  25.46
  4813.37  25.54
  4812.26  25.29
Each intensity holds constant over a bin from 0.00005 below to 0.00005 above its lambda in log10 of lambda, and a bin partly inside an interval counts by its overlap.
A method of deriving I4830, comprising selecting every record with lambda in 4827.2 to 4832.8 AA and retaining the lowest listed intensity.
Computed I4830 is 23.87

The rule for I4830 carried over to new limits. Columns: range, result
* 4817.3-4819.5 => 25.17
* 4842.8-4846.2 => 23.37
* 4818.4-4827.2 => 24.26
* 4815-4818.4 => 25.2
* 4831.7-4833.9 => 25.52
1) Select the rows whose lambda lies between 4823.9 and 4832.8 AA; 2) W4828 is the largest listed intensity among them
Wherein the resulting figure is 25.52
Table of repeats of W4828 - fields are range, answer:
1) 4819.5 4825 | 26.27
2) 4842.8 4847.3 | 24.36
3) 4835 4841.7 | 25.87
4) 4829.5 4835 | 26.22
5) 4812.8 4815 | 25.54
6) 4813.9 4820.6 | 25.49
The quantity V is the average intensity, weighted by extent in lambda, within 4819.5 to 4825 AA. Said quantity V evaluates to 25.8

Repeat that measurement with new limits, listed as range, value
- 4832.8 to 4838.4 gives 25.7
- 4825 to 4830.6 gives 24.2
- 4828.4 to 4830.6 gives 23.9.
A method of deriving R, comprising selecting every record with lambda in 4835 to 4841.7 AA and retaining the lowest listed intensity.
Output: 24.93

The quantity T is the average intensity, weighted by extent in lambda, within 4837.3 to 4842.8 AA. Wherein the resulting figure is 24.9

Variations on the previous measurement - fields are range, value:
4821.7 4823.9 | 26.1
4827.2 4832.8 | 24.4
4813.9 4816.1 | 25.4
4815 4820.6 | 25.4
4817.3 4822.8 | 25.6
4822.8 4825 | 25.7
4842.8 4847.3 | 23.8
